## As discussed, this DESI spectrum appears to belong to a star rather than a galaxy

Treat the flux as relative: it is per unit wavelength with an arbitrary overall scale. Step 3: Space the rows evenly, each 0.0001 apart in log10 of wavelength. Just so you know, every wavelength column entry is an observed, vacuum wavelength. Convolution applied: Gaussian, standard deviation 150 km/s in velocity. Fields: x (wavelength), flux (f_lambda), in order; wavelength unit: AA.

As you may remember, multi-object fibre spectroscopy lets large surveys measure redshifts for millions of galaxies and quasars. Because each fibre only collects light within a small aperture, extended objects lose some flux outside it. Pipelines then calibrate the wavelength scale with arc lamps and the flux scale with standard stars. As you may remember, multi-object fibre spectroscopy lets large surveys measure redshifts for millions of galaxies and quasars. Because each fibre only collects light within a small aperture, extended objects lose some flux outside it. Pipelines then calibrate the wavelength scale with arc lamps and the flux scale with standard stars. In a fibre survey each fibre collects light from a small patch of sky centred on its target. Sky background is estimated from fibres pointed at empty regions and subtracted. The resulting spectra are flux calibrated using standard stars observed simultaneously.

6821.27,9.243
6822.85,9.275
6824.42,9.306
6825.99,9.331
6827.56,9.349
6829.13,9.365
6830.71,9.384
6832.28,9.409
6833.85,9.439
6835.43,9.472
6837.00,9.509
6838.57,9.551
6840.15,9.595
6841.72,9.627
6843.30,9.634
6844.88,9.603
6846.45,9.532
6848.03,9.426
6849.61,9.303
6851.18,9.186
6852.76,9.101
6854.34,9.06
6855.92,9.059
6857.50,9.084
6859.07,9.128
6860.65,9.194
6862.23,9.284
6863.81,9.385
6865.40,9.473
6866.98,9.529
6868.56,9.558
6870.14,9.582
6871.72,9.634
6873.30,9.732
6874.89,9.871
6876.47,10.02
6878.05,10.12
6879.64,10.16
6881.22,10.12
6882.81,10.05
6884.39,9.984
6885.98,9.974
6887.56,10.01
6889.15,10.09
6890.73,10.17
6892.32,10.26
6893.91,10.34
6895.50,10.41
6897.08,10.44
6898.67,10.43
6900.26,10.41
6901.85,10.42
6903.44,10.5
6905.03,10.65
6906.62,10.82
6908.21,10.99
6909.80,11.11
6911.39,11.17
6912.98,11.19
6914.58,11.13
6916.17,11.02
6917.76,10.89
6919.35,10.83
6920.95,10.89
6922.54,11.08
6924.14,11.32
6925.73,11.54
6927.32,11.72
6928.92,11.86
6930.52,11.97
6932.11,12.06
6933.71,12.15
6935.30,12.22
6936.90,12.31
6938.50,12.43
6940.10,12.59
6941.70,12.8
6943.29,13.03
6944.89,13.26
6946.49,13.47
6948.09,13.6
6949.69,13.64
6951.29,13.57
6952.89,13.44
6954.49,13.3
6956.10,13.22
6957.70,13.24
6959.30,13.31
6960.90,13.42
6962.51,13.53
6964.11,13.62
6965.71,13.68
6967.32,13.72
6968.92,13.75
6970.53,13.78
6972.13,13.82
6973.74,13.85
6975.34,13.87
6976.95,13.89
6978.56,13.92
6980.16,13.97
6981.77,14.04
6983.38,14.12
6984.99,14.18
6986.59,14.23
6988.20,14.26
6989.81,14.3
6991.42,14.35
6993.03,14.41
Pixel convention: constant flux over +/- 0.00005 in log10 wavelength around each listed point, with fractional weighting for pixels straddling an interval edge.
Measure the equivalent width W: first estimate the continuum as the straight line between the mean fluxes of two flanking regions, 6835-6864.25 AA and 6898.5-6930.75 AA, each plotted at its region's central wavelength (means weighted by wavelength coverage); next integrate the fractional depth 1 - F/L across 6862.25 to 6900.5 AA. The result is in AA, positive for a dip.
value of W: 0.8 AA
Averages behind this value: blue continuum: 9.36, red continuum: 11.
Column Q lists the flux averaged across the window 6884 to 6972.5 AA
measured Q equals 11.9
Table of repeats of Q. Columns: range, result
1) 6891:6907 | 10.4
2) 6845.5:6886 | 9.55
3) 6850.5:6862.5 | 9.13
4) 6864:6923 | 10.3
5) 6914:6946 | 11.9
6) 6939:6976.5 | 13.5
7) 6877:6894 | 10.1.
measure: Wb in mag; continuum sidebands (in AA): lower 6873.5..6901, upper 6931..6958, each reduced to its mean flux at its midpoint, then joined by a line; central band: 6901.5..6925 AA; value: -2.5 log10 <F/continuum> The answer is 0.05 mag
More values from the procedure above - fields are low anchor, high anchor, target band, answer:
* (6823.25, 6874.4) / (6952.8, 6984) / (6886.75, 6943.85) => 0.056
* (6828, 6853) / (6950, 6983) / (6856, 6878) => 0.091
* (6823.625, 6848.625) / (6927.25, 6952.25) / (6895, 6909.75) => 0.092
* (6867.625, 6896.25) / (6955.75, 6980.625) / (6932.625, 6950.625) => -0.027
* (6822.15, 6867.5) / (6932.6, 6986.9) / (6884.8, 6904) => 0.085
